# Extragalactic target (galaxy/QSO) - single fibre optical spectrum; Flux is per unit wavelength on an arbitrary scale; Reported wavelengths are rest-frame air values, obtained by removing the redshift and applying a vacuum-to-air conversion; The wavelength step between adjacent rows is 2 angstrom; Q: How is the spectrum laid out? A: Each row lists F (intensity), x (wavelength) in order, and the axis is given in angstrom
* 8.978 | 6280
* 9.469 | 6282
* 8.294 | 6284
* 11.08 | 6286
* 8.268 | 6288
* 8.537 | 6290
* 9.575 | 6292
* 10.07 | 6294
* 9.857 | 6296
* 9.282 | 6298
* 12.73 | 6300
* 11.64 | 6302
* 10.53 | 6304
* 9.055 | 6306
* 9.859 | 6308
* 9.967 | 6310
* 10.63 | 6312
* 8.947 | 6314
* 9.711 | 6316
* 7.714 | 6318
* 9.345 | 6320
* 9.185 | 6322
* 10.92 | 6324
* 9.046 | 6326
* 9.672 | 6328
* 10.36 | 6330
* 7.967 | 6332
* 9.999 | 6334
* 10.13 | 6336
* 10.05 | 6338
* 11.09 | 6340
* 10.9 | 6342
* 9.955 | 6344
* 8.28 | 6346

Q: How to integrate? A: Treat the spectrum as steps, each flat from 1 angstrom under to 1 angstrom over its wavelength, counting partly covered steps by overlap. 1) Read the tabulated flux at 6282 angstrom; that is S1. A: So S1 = 9.469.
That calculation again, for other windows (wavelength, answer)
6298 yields 9.282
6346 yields 8.28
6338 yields 10.05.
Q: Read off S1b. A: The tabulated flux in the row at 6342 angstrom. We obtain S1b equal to 10.9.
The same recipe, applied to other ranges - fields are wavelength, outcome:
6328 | 9.672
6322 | 9.185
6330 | 10.36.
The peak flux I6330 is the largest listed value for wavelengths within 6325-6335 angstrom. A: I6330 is 10.36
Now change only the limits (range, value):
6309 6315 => 10.63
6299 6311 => 12.73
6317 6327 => 10.92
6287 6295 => 10.07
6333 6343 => 11.09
